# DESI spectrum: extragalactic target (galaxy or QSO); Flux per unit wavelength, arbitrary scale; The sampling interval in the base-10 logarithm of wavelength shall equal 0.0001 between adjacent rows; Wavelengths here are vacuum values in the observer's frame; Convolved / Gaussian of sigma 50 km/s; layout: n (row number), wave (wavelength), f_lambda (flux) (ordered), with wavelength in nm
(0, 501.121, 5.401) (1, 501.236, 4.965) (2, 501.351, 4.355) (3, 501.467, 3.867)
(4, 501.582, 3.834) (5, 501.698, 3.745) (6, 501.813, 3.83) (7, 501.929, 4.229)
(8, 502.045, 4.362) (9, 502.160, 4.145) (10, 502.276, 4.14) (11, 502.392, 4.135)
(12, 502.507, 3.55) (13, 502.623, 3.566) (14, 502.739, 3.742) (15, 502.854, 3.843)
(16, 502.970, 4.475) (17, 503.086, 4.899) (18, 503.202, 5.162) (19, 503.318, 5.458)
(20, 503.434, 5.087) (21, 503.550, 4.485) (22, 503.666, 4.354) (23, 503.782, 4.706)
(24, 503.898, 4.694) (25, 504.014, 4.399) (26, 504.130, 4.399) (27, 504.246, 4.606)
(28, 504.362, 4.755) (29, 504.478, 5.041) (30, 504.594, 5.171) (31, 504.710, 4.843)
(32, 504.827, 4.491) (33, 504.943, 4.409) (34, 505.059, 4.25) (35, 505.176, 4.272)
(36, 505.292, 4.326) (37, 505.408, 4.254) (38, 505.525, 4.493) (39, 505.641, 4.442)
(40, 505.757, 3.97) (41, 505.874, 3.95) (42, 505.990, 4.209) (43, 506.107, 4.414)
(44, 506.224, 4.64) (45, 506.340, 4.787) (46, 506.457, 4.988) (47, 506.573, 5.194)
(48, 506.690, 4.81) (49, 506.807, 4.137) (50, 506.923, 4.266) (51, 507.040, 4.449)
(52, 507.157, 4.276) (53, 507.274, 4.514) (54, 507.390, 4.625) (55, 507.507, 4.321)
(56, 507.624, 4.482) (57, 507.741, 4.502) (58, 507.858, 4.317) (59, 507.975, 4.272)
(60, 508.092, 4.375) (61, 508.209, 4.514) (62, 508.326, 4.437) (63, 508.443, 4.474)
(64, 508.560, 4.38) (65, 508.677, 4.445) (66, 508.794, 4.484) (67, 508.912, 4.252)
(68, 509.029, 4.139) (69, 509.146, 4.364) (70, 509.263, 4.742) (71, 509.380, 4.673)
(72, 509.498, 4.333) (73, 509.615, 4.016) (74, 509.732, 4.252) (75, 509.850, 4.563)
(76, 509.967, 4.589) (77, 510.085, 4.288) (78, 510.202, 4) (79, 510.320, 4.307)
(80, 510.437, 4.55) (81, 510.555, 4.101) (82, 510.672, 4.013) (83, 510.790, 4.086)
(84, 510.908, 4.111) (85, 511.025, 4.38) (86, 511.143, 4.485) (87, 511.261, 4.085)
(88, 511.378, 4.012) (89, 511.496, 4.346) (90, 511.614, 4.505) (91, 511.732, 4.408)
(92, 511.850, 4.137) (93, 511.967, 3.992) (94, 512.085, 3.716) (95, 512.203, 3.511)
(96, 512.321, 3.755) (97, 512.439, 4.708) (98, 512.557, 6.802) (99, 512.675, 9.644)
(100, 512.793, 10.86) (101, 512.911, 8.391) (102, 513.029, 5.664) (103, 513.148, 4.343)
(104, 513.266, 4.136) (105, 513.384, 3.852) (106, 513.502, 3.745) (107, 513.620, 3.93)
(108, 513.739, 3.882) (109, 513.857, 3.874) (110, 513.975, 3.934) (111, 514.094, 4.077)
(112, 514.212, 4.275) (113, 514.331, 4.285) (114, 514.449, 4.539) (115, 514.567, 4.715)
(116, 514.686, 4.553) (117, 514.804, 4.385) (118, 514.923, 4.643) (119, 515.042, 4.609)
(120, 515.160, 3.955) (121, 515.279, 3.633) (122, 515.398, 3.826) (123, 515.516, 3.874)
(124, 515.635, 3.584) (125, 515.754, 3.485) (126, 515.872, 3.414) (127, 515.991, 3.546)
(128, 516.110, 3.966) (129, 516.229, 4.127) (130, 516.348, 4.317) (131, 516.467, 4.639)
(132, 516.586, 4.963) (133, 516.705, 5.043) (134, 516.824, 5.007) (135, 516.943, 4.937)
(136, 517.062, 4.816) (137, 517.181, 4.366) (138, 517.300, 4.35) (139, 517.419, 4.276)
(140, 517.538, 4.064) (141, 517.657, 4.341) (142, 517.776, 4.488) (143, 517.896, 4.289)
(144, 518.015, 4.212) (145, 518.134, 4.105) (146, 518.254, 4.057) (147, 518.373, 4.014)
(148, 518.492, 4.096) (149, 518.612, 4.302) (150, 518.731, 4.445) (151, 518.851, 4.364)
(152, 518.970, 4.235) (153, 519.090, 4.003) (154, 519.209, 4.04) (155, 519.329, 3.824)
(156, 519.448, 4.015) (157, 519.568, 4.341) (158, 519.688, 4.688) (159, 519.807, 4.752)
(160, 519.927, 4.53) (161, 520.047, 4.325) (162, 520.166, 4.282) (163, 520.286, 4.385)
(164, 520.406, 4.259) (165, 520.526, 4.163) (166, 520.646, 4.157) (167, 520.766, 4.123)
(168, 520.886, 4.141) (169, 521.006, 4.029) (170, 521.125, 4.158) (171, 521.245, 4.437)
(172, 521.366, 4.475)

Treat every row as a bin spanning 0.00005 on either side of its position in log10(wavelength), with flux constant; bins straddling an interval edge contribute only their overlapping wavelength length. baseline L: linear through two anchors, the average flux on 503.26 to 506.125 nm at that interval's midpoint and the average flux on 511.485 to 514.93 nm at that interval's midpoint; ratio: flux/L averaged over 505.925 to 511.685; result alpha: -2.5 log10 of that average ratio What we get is 0.07 mag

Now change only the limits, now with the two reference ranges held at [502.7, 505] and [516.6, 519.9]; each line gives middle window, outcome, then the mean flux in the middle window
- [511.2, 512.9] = -0.17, 5.27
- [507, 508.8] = 0.04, 4.43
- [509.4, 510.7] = 0.06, 4.29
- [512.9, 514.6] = 0.01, 4.4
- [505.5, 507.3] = 0.03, 4.47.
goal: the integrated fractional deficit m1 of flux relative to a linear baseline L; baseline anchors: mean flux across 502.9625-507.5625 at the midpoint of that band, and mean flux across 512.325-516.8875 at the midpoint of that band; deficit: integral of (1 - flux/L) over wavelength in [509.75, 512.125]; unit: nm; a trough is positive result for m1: 0.212 nm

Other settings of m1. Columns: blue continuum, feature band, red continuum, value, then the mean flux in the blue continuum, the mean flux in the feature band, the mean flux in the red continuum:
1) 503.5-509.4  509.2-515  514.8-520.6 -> -0.36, 4.49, 4.64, 4.25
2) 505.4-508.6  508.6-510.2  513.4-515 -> 0.00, 4.45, 4.38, 4.21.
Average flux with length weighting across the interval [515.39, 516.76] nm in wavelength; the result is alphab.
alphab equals 4.07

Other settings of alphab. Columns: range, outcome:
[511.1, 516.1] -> 4.57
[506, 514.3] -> 4.58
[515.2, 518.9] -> 4.22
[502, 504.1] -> 4.4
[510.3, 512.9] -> 4.92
